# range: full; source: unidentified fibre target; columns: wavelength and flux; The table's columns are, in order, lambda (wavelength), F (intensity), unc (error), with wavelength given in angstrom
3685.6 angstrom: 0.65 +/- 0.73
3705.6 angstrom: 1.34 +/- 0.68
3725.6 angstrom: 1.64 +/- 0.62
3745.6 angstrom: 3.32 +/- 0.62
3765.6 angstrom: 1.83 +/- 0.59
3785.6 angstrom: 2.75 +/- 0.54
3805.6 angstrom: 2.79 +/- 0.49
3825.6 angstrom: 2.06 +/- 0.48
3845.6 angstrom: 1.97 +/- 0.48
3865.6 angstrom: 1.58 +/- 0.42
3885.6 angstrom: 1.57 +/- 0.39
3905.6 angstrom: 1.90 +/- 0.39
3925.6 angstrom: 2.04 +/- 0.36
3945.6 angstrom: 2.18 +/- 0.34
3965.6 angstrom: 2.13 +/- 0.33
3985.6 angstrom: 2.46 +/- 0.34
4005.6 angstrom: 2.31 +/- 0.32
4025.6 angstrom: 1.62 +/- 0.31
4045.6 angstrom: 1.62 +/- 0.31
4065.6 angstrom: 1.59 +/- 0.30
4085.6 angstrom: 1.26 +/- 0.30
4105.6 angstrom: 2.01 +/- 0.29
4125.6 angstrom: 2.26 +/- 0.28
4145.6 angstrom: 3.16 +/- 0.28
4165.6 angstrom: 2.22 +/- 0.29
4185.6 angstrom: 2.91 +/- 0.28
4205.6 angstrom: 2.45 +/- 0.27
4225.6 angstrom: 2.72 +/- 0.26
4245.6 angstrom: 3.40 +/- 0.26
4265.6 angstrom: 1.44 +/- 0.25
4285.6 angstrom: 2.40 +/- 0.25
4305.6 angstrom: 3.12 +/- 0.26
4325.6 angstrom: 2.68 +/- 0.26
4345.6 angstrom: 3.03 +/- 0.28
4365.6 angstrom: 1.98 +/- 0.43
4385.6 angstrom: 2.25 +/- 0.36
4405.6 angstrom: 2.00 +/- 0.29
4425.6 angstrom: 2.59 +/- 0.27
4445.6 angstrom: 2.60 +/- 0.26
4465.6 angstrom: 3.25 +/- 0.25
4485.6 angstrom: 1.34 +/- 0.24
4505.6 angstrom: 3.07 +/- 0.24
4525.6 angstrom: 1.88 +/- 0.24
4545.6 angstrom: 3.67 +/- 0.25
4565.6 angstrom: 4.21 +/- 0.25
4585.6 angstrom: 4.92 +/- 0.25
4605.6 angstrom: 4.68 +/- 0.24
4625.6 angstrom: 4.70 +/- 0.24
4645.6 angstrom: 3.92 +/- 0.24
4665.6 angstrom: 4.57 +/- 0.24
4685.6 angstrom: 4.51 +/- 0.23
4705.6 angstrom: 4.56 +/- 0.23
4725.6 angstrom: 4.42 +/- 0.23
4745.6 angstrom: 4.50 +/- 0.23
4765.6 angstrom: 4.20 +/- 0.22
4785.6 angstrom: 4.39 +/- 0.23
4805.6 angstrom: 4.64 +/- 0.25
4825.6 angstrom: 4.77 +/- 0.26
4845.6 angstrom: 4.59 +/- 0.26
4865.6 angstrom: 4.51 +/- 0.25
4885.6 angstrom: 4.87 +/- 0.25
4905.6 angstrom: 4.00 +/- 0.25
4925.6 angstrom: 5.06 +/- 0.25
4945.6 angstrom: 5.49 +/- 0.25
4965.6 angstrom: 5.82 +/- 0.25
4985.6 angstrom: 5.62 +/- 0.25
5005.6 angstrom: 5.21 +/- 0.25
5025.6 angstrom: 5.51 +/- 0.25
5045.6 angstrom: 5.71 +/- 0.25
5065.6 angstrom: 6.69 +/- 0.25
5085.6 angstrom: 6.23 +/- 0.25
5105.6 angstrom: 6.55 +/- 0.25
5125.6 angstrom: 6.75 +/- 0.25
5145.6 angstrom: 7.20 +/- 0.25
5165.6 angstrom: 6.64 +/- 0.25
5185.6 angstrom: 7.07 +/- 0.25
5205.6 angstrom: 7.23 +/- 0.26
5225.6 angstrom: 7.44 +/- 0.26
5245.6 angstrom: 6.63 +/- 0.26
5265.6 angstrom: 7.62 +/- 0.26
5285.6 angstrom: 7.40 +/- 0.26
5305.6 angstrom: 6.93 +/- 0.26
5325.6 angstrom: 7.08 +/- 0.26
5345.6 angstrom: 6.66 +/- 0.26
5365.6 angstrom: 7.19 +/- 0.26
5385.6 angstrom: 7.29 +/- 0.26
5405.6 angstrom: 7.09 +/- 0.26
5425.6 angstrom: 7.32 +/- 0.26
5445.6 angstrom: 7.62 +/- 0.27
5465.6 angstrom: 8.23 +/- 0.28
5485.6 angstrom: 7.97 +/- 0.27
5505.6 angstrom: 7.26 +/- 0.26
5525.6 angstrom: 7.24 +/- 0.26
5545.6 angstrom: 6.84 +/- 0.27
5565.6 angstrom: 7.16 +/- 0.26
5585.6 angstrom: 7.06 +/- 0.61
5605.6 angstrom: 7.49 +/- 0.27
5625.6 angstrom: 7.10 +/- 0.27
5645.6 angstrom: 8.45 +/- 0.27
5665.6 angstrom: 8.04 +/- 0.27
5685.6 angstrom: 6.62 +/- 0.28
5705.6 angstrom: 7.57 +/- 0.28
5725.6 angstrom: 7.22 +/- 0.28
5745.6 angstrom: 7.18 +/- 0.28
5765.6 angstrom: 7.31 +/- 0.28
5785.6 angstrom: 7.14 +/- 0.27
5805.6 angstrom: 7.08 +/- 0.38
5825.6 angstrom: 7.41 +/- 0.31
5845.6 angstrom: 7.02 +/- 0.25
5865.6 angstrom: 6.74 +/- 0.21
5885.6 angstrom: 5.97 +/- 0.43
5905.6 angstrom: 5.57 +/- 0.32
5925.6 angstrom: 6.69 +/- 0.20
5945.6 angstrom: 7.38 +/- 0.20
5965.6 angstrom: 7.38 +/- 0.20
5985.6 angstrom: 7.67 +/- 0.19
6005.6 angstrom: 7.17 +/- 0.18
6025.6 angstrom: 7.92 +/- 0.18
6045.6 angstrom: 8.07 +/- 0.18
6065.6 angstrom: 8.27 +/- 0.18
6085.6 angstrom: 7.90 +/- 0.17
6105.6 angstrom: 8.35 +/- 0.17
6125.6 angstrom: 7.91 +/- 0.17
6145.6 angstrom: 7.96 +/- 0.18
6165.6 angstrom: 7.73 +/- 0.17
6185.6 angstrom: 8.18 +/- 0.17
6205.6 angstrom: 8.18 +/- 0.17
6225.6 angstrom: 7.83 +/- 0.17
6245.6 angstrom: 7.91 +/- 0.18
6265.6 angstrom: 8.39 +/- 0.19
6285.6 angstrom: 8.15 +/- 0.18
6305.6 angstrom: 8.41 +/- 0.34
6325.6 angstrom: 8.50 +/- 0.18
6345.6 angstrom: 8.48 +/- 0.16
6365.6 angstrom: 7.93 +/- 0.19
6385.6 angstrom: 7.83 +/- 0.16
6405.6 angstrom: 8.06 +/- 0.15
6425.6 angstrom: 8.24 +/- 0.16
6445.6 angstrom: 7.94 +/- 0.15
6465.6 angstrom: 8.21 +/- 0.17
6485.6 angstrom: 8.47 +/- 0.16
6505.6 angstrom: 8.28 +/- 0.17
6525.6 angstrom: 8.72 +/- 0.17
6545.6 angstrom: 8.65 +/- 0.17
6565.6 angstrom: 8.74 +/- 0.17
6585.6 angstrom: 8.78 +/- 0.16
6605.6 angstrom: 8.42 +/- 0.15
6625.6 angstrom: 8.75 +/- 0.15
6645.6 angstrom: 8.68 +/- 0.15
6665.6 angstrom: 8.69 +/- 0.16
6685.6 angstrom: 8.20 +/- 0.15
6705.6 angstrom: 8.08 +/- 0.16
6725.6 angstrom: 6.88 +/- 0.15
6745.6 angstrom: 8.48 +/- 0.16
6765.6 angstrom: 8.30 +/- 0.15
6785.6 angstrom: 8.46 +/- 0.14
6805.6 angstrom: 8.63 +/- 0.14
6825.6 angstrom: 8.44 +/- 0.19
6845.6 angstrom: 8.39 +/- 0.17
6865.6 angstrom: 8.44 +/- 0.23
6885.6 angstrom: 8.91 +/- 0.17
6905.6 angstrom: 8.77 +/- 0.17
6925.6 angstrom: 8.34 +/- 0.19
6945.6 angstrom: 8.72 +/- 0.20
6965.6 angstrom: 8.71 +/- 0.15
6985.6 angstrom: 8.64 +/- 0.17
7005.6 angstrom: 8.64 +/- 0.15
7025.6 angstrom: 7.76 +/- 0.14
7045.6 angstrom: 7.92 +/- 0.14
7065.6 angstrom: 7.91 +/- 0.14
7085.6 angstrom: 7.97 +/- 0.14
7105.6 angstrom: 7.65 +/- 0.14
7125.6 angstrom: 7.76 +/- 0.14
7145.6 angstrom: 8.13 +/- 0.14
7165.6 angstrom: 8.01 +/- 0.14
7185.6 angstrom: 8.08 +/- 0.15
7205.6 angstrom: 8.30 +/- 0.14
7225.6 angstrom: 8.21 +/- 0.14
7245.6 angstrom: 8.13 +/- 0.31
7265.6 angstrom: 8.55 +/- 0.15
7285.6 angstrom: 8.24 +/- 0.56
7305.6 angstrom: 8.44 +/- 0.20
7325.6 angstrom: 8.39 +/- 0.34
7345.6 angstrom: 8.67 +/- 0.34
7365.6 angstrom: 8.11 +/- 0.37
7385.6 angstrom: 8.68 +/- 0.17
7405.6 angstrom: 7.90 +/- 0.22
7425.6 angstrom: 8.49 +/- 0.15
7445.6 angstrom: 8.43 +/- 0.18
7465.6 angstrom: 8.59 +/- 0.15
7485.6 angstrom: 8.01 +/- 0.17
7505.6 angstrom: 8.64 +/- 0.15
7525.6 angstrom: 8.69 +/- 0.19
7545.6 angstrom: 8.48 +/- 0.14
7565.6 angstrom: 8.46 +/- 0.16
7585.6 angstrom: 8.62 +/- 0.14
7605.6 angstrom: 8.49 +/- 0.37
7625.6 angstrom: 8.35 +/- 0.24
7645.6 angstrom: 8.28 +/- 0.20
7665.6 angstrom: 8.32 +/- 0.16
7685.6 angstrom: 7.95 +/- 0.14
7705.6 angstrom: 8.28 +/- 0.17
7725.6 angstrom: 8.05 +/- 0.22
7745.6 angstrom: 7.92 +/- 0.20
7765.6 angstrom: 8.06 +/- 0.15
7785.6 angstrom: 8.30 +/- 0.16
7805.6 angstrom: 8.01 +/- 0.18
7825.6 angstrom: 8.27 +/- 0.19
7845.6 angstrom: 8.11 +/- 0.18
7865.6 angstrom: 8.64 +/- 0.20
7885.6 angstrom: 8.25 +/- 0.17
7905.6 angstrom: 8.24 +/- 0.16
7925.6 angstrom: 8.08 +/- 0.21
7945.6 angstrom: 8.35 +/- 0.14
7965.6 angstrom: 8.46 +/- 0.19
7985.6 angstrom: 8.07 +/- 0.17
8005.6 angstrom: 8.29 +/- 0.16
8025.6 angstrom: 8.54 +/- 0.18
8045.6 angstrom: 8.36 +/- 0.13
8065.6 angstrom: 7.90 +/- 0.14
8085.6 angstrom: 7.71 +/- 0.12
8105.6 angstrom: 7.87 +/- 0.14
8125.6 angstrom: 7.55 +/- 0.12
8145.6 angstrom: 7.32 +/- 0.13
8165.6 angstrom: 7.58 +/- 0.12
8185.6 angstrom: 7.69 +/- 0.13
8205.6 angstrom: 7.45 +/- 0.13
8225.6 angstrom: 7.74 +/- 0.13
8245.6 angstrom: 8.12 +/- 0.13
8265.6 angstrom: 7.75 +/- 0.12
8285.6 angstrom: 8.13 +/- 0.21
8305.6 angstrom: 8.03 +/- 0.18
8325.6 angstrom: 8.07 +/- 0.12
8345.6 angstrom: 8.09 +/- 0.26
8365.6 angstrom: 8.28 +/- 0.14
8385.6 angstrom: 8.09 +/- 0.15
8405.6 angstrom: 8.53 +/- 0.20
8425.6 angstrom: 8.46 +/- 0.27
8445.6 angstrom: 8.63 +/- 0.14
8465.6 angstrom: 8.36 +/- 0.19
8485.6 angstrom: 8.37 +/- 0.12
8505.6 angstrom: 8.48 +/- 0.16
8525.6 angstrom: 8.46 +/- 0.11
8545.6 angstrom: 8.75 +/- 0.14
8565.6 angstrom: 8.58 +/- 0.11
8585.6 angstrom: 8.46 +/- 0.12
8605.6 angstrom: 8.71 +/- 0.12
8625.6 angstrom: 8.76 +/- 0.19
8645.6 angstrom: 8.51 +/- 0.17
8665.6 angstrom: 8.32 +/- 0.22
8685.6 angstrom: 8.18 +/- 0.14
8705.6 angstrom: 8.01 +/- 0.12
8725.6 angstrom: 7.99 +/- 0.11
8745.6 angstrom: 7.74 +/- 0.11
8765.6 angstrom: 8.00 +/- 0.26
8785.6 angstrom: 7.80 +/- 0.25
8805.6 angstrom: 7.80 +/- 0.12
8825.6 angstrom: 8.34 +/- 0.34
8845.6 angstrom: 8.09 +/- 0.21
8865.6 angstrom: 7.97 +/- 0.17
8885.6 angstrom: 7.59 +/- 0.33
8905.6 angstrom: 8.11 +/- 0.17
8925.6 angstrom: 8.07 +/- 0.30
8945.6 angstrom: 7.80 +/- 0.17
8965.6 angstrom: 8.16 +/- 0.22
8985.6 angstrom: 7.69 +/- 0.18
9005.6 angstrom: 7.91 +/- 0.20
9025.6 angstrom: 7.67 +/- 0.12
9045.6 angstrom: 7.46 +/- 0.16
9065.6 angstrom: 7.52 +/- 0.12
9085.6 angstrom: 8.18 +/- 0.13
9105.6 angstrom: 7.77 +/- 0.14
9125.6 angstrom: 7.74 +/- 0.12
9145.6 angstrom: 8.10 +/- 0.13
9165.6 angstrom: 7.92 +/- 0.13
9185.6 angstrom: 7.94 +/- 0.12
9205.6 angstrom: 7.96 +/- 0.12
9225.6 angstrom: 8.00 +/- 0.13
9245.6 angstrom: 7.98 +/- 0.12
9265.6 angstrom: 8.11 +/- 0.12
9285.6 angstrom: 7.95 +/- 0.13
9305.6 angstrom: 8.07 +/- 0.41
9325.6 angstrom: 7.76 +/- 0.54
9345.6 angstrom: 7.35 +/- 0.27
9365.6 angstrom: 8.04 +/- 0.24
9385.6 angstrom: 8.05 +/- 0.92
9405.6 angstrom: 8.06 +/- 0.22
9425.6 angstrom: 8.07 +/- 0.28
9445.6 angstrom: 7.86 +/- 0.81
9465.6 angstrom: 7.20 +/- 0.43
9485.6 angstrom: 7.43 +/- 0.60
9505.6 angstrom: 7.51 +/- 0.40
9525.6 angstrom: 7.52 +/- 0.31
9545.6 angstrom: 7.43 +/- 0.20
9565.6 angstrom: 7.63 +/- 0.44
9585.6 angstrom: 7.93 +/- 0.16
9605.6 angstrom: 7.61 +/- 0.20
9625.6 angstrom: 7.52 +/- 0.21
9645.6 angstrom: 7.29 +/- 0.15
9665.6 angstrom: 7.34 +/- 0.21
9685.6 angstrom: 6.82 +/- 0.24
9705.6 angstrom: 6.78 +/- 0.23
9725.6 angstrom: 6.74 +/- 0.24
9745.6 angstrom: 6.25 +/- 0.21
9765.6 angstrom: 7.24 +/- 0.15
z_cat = 0.140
